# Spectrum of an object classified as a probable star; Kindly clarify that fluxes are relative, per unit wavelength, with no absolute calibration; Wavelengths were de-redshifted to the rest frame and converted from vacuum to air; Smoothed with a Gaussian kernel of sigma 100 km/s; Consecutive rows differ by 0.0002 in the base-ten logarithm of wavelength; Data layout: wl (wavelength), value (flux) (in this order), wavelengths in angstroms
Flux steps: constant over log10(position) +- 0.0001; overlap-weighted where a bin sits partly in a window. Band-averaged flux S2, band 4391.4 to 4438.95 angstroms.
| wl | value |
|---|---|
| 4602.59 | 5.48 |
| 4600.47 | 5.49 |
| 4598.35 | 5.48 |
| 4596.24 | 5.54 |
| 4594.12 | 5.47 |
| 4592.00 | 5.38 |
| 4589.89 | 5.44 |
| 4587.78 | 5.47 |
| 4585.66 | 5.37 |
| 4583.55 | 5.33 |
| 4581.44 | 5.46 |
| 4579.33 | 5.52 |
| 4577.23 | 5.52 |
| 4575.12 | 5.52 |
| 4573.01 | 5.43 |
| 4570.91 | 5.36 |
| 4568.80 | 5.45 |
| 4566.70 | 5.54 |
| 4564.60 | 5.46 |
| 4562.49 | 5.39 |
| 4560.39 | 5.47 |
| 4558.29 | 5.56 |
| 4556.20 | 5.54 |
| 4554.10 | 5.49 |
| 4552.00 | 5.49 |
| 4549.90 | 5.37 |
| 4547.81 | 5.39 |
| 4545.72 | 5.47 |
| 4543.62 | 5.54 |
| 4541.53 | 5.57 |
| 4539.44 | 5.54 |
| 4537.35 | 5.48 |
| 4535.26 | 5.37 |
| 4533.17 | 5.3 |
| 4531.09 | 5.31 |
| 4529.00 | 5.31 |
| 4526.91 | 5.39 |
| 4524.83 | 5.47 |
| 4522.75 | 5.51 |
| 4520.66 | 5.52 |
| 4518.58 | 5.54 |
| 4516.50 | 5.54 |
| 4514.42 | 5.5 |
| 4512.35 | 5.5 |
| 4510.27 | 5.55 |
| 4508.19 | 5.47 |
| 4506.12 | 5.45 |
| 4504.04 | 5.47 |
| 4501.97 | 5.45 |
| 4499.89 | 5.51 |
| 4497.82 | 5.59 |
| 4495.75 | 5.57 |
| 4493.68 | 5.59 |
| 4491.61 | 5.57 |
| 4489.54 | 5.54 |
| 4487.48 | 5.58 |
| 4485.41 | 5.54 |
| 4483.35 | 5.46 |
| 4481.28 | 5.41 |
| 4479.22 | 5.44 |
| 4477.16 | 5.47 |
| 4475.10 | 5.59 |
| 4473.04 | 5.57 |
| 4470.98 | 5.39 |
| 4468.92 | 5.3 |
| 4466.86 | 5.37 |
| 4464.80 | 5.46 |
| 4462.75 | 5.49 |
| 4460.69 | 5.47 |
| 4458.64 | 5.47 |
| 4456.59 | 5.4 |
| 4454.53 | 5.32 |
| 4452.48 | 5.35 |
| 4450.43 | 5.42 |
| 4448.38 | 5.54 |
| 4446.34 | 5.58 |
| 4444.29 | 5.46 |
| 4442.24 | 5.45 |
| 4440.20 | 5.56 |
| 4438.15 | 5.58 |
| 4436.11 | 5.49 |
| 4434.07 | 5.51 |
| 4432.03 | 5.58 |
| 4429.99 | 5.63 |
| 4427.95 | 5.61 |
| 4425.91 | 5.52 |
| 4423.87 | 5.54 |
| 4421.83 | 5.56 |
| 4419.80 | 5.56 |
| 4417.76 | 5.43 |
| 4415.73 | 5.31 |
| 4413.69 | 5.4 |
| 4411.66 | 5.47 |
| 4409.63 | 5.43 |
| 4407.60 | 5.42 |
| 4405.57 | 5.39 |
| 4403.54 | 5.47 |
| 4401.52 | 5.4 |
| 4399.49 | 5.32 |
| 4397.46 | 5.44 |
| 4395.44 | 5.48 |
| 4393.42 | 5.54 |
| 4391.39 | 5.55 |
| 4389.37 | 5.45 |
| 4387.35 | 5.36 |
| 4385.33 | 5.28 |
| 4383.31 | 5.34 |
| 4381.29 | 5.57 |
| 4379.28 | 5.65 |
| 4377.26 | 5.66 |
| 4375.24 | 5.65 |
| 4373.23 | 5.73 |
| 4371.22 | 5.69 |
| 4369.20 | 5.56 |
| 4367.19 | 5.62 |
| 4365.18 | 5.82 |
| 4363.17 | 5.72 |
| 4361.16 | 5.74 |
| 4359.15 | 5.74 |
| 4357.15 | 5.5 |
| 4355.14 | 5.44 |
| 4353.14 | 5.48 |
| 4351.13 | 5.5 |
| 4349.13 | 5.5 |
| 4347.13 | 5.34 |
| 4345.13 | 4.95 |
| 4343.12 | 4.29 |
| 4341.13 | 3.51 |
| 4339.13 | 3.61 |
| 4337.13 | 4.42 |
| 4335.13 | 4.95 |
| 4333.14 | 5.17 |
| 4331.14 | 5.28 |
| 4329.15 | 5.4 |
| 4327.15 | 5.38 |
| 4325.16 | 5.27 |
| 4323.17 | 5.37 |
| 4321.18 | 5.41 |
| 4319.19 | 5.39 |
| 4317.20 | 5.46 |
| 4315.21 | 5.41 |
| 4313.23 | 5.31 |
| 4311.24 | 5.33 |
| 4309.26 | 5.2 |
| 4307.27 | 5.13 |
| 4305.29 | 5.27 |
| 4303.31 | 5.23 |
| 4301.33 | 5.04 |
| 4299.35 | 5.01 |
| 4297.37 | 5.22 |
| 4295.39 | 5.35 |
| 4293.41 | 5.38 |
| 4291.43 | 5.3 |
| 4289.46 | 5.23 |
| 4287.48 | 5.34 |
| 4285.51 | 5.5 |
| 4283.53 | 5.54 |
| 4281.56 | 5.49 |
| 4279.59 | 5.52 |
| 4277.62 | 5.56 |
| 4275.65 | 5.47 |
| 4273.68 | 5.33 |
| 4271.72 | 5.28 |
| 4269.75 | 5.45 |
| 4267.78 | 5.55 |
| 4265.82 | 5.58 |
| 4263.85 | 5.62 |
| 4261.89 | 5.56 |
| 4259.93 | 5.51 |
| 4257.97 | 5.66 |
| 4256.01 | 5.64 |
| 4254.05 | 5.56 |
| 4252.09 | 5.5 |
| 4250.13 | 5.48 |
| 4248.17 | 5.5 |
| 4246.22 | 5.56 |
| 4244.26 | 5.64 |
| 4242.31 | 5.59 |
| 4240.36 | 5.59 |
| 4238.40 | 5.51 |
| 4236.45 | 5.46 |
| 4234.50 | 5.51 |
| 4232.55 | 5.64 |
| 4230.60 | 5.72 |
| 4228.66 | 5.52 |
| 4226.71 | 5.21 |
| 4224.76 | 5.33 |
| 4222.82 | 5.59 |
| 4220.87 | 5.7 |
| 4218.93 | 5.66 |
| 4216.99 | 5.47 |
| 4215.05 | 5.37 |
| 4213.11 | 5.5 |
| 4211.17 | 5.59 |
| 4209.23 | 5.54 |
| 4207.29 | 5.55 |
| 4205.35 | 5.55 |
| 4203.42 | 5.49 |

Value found 5.48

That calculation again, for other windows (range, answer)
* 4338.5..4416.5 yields 5.38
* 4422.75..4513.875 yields 5.5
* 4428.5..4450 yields 5.54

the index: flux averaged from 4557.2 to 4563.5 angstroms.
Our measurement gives 5.48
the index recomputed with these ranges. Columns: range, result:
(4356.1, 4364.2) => 5.67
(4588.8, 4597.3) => 5.46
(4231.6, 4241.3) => 5.54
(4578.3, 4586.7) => 5.42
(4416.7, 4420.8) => 5.49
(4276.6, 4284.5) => 5.53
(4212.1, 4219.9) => 5.5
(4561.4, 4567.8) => 5.46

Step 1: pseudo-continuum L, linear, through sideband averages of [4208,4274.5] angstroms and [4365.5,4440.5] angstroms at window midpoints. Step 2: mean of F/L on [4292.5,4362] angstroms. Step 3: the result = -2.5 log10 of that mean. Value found 0.07 mag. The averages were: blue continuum 5.53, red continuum 5.51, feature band 5.17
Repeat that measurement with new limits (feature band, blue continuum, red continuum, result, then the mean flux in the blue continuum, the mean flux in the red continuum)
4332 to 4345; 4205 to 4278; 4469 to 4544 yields 0.251 mag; 5.53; 5.49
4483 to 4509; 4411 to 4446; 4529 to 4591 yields -0.009 mag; 5.51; 5.45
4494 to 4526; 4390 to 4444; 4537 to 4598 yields -0.007 mag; 5.49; 5.47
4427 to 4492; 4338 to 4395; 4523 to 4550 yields -0.019 mag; 5.35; 5.43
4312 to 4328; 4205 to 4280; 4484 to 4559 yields 0.028 mag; 5.53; 5.49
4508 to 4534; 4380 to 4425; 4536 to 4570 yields 0.004 mag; 5.44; 5.48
